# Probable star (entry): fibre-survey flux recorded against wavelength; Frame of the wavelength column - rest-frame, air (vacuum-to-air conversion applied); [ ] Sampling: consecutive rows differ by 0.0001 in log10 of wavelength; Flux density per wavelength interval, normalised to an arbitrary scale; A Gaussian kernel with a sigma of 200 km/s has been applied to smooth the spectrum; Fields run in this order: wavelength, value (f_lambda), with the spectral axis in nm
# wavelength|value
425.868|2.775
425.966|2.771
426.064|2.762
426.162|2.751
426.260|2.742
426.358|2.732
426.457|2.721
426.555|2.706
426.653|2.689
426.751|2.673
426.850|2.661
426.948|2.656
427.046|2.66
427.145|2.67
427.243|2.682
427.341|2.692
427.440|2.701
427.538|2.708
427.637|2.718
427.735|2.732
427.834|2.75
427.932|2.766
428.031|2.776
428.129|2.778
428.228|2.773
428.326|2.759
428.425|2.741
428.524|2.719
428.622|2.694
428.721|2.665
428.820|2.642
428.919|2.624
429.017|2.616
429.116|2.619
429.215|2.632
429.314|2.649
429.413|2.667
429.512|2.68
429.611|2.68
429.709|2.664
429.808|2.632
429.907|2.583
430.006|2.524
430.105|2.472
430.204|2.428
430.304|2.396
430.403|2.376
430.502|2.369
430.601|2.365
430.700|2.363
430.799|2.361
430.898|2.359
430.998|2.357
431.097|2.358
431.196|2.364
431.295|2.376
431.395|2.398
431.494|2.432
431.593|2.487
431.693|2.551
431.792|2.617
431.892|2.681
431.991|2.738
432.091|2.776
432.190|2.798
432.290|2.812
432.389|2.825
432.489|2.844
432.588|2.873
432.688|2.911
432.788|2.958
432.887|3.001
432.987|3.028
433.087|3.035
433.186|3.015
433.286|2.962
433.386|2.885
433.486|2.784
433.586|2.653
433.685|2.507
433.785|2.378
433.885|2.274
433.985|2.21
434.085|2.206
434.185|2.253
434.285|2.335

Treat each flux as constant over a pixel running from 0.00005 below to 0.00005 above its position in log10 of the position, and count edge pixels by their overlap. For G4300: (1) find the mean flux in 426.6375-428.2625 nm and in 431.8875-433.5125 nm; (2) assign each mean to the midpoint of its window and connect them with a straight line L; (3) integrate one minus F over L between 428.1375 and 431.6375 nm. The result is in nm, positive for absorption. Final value 0.31 nm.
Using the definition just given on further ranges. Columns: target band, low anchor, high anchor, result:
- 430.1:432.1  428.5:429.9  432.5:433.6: 0.241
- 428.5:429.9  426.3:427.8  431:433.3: 0.027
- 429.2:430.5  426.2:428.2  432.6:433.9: 0.093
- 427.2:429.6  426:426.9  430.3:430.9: -0.136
